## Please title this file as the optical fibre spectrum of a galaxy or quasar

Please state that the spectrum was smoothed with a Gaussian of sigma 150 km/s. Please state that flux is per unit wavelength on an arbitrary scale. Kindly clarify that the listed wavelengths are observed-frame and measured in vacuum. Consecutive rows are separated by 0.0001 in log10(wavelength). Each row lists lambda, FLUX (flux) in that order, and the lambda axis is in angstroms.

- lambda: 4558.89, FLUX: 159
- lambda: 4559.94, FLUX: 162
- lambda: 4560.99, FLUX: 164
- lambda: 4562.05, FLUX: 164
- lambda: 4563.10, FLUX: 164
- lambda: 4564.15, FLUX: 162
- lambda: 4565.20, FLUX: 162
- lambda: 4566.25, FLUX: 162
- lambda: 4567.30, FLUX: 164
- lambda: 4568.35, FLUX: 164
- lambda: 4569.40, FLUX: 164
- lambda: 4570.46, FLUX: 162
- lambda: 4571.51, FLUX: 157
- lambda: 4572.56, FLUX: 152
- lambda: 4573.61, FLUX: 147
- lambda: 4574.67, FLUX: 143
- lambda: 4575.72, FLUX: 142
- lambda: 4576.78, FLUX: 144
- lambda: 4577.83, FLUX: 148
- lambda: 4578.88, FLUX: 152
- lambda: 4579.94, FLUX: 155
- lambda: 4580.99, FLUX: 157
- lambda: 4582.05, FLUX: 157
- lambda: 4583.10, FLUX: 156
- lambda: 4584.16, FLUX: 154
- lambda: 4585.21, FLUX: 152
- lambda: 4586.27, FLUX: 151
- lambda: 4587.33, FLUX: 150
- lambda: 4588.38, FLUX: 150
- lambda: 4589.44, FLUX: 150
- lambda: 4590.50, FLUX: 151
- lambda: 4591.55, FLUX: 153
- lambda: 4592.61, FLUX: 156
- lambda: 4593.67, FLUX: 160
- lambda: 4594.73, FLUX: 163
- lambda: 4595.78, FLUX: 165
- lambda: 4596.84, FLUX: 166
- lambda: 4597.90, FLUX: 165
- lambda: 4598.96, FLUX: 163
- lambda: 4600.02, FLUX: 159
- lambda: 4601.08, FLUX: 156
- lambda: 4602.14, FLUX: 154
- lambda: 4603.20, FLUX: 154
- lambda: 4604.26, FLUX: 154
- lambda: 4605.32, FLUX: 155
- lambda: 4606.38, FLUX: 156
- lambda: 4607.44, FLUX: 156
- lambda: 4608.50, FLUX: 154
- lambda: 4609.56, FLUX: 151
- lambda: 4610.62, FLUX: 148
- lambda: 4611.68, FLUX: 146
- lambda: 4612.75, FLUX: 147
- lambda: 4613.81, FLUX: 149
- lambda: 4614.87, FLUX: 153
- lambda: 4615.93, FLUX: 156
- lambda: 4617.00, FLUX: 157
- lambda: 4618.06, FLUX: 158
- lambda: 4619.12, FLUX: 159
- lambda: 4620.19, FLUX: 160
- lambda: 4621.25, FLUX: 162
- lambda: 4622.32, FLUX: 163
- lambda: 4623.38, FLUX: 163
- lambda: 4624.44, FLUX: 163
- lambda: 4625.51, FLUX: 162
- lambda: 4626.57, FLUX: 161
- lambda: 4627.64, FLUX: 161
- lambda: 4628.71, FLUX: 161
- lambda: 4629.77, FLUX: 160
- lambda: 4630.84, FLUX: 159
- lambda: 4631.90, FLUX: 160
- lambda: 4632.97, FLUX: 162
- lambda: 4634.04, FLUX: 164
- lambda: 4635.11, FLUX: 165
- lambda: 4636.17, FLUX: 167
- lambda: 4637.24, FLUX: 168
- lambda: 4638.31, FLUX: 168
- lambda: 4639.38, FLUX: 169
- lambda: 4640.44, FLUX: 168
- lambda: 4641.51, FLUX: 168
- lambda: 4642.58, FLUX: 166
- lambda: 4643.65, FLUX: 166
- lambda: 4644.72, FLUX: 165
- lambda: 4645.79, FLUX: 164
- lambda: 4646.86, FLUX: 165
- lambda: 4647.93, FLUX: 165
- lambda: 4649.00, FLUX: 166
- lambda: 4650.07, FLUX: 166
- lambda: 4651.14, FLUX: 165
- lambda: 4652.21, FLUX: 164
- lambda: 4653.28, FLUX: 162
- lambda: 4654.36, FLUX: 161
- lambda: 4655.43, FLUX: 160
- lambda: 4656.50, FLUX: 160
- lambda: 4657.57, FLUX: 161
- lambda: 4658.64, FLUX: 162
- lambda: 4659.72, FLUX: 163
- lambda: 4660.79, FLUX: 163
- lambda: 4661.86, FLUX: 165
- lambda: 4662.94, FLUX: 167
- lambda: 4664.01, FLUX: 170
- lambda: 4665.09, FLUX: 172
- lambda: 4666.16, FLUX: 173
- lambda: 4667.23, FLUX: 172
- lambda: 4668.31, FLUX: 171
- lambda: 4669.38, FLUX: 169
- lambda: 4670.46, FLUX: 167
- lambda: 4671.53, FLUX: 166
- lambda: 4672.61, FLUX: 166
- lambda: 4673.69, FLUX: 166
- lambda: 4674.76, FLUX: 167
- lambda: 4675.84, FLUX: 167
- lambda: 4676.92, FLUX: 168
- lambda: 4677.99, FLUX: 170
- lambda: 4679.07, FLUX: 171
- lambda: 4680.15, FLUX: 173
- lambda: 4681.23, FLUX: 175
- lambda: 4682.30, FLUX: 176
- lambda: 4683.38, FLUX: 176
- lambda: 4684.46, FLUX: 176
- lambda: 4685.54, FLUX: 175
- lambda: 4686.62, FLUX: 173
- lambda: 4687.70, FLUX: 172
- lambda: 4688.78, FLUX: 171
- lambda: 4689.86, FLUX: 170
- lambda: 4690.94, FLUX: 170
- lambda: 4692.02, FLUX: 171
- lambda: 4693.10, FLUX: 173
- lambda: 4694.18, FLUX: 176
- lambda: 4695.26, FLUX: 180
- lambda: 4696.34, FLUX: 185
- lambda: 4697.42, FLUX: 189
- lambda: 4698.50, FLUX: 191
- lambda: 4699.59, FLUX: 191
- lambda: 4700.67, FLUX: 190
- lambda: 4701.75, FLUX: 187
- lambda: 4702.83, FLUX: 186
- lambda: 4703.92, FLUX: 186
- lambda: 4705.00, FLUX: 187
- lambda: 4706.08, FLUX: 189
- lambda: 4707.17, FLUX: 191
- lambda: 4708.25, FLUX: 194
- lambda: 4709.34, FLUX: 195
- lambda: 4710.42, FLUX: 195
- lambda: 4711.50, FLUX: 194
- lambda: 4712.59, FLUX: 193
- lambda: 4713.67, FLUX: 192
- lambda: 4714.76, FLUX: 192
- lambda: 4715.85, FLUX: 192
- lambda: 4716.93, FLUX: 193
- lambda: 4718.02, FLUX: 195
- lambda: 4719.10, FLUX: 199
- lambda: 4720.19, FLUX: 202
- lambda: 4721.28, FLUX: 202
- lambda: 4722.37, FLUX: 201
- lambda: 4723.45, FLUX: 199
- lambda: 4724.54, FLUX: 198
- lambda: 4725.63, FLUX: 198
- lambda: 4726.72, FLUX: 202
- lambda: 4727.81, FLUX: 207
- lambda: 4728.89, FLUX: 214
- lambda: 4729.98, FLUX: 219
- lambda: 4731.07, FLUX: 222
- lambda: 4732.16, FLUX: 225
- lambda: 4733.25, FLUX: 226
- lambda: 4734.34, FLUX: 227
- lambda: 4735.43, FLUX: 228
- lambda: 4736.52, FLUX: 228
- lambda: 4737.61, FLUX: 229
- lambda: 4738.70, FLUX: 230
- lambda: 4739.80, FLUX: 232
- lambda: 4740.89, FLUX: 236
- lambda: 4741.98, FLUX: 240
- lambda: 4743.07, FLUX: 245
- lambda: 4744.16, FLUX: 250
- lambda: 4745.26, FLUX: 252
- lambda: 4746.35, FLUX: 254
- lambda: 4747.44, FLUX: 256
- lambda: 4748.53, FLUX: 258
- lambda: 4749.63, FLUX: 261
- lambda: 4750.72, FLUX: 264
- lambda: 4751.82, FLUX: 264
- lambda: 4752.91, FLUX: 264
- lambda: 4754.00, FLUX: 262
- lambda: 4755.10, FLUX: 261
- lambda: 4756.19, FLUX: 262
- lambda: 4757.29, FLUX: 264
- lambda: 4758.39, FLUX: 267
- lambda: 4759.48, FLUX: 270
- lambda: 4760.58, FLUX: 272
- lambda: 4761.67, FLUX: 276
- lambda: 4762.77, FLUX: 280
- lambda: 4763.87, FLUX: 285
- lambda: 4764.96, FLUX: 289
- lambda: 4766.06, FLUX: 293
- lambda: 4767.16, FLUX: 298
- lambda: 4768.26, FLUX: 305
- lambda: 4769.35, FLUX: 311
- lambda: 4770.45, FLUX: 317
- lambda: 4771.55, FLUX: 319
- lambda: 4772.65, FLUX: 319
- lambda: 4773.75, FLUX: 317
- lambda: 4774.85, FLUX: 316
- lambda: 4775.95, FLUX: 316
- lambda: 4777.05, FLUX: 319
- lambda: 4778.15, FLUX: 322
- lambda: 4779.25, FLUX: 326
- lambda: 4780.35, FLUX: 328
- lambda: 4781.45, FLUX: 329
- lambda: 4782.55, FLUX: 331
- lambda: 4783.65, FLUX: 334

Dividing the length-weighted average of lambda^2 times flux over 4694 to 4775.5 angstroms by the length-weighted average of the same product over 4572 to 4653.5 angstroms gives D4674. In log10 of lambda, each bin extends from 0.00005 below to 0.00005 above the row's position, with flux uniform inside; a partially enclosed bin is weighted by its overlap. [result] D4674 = 1.56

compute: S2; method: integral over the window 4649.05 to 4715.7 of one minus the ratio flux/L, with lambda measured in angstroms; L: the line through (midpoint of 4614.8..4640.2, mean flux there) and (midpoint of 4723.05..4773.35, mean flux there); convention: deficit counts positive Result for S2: 9.3 angstroms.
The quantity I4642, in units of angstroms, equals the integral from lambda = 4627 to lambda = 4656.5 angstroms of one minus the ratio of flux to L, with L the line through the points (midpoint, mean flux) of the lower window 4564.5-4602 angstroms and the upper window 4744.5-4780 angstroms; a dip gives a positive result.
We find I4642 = 5.0 angstroms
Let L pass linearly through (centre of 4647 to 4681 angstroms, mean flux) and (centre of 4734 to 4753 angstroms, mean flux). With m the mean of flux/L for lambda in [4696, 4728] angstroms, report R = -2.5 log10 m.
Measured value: 0.11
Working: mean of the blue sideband 166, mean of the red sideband 245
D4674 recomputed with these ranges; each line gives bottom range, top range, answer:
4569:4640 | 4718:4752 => 1.53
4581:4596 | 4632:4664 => 1.09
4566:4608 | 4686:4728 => 1.28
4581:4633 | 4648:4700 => 1.12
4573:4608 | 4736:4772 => 1.85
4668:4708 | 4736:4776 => 1.58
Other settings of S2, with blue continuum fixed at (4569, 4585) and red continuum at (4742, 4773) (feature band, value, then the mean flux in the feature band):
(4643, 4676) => 6.75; 166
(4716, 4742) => 4.26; 214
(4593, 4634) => 4.39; 158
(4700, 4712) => 2.48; 190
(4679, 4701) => 4.97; 177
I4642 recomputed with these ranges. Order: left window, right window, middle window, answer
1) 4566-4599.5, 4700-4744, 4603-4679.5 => 6.22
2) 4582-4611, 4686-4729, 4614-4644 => 0.60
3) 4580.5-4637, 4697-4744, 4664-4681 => 1.44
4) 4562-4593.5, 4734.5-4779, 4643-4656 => 2.45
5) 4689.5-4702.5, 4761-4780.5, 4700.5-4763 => 4.51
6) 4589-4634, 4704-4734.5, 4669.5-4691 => 1.69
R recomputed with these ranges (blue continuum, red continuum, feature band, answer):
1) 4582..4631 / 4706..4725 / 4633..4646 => 0.01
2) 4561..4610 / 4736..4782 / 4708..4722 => 0.26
